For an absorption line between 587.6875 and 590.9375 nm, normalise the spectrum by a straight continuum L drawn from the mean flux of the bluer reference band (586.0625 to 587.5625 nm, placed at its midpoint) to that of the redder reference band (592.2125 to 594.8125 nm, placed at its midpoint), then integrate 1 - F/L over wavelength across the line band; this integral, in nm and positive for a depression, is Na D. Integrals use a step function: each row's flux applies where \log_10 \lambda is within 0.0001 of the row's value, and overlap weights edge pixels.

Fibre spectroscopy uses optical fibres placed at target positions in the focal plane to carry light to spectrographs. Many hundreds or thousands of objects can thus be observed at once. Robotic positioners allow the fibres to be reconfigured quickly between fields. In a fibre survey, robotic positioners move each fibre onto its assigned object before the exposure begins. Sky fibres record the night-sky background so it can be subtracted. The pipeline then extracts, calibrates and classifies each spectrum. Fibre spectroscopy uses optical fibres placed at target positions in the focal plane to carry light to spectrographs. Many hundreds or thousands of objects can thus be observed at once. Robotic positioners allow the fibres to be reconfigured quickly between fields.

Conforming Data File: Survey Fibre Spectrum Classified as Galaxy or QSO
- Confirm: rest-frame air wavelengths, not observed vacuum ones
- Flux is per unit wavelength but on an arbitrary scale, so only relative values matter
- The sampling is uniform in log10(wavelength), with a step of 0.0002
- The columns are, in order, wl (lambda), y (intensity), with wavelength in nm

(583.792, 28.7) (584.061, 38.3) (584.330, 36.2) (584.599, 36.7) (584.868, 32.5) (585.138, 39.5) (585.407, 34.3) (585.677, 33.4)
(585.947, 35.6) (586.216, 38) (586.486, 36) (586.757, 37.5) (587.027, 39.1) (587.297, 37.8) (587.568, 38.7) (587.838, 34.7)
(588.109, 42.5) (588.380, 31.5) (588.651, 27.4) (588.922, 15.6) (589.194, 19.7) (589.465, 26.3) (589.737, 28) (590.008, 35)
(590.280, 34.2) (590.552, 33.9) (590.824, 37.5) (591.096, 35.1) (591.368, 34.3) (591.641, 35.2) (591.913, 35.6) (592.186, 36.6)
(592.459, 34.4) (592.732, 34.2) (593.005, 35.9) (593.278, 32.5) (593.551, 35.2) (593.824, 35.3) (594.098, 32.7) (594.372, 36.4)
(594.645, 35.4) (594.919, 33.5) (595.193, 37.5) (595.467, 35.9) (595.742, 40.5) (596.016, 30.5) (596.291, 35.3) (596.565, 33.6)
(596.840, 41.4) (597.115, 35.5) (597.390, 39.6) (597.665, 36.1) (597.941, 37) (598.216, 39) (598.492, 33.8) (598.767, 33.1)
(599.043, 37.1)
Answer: 0.541 nm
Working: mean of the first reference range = 37.7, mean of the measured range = 30.5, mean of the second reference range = 34.7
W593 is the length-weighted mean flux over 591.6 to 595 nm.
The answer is 34.9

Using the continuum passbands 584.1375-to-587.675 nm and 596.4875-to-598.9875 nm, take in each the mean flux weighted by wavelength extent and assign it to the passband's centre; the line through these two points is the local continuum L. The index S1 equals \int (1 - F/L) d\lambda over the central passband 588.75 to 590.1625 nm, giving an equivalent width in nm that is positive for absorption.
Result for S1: 0.44 nm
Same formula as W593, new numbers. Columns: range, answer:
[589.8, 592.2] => 35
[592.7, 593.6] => 34.4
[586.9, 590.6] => 31.7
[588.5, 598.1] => 33.8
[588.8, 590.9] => 28.6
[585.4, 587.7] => 36.8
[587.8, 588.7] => 34.6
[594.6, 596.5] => 35.4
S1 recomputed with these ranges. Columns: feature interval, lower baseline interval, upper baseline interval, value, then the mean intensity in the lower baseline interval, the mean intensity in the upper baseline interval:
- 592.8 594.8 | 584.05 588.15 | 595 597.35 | 0.09 nm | 36.8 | 36.3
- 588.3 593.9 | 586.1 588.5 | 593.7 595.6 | 0.64 nm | 37.3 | 35.2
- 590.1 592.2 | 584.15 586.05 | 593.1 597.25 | 0.01 nm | 35.5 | 35.4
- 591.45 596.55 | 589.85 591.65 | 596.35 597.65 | 0.15 nm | 34.9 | 37.3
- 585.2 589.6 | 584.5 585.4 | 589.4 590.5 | 0.10 nm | 35.9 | 31.4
